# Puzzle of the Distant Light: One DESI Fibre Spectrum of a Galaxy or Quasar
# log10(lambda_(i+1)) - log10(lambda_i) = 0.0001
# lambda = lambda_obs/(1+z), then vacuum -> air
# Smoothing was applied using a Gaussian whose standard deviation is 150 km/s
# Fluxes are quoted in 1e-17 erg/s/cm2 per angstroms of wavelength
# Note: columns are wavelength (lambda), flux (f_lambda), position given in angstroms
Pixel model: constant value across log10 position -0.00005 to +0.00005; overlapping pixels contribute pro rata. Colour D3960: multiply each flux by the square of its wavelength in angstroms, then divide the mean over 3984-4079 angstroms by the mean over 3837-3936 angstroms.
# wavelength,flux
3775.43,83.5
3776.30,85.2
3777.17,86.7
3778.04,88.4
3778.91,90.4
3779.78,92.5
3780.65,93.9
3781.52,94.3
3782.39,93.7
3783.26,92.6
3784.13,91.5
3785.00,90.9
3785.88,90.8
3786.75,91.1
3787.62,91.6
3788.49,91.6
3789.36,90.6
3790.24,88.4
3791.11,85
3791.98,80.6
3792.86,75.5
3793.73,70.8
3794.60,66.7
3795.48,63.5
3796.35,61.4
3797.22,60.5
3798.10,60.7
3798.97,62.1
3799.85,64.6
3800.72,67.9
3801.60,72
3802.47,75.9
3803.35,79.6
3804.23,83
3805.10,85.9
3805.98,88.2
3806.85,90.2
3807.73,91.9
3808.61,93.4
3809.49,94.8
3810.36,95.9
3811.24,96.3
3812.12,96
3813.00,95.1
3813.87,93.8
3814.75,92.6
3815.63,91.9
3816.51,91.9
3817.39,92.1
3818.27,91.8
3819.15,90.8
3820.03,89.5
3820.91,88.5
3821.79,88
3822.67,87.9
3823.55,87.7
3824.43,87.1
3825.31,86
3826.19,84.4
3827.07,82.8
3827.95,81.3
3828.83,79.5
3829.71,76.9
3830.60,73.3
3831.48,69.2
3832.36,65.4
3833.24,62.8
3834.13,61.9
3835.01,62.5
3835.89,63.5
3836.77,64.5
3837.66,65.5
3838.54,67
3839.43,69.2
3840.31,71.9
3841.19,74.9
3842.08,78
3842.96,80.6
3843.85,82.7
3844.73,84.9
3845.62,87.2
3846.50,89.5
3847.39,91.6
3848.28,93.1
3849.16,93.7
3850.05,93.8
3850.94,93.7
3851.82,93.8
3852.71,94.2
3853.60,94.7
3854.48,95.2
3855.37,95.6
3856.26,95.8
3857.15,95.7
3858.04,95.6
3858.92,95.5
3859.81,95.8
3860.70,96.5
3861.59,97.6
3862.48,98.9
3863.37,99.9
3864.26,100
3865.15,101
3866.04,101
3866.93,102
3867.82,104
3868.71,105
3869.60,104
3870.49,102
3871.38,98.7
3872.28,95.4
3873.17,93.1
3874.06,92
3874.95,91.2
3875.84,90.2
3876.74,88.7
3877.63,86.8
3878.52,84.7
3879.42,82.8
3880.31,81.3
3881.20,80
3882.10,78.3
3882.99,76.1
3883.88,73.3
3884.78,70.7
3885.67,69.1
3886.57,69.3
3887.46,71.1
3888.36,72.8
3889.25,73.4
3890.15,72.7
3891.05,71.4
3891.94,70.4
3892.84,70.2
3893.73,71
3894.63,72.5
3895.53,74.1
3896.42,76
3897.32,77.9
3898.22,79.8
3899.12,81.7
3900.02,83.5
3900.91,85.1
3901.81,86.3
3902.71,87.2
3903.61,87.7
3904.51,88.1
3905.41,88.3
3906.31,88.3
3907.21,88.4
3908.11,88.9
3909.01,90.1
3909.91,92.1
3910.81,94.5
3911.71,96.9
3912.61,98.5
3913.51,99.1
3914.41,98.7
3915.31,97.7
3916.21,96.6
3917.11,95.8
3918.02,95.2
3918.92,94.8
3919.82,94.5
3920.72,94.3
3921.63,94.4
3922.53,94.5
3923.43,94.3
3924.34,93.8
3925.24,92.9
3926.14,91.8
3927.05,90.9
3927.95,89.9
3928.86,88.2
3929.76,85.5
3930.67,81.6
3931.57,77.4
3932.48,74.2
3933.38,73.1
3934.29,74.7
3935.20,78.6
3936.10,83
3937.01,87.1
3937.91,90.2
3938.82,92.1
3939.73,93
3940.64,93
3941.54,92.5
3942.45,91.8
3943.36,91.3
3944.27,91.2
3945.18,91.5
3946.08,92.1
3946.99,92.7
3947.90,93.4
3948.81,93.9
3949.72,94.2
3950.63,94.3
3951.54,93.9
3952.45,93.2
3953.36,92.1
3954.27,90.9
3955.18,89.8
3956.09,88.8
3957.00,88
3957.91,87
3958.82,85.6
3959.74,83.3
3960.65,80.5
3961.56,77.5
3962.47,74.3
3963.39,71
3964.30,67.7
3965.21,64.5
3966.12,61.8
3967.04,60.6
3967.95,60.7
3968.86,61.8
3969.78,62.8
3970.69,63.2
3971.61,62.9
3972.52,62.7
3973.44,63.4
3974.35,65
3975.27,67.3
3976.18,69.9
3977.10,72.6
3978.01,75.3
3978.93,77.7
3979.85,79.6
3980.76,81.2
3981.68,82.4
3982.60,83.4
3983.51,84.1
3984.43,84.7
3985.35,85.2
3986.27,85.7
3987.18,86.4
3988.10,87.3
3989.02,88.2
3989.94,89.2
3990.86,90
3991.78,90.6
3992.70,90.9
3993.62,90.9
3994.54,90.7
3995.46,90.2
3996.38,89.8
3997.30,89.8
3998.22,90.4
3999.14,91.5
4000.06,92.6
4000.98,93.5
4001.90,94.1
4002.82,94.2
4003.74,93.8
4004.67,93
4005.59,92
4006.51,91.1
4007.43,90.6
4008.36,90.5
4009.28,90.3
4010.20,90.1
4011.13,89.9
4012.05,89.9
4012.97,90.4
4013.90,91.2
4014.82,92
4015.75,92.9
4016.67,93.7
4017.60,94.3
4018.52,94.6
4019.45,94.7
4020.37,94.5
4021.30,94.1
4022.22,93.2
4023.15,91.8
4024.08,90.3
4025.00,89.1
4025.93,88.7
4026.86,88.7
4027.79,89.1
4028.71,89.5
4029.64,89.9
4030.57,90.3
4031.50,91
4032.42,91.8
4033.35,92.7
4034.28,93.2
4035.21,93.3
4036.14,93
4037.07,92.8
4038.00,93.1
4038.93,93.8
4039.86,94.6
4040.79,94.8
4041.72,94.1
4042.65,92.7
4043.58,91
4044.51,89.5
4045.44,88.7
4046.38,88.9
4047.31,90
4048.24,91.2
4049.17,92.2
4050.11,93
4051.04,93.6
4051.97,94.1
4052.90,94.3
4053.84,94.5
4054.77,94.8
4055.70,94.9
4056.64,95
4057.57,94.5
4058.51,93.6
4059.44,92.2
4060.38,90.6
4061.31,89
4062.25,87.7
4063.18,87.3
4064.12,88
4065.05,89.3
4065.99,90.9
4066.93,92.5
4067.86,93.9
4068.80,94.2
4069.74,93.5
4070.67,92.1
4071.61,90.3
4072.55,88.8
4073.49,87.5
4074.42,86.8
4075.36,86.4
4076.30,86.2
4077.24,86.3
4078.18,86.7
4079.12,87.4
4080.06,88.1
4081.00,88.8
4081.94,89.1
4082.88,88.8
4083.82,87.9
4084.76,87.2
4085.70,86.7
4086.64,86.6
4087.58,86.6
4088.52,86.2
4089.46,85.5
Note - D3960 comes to 1.1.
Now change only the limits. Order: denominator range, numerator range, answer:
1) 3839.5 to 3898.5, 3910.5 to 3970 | 1.04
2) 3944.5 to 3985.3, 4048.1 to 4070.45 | 1.23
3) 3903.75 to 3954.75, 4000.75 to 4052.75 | 1.06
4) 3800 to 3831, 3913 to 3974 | 1.04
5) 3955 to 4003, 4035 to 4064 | 1.19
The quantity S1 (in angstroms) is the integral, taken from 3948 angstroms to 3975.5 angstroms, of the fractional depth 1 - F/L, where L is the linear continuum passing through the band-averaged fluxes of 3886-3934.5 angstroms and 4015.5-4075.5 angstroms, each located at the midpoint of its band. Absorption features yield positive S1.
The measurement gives 3.4 angstroms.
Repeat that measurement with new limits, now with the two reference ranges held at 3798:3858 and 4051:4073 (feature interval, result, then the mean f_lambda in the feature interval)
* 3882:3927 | 0.7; 85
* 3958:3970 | 2.4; 70.8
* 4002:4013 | -0.2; 91.5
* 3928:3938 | 0.7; 81.3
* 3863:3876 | -2.1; 98.8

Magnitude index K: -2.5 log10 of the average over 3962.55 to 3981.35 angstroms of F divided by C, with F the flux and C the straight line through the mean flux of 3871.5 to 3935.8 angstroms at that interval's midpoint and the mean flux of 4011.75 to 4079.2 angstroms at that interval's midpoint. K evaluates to 0.284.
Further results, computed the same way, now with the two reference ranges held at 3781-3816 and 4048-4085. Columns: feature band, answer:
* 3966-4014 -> 0.08 mag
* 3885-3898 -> 0.19 mag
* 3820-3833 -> 0.04 mag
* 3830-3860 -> 0.04 mag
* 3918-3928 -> -0.08 mag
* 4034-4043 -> -0.04 mag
